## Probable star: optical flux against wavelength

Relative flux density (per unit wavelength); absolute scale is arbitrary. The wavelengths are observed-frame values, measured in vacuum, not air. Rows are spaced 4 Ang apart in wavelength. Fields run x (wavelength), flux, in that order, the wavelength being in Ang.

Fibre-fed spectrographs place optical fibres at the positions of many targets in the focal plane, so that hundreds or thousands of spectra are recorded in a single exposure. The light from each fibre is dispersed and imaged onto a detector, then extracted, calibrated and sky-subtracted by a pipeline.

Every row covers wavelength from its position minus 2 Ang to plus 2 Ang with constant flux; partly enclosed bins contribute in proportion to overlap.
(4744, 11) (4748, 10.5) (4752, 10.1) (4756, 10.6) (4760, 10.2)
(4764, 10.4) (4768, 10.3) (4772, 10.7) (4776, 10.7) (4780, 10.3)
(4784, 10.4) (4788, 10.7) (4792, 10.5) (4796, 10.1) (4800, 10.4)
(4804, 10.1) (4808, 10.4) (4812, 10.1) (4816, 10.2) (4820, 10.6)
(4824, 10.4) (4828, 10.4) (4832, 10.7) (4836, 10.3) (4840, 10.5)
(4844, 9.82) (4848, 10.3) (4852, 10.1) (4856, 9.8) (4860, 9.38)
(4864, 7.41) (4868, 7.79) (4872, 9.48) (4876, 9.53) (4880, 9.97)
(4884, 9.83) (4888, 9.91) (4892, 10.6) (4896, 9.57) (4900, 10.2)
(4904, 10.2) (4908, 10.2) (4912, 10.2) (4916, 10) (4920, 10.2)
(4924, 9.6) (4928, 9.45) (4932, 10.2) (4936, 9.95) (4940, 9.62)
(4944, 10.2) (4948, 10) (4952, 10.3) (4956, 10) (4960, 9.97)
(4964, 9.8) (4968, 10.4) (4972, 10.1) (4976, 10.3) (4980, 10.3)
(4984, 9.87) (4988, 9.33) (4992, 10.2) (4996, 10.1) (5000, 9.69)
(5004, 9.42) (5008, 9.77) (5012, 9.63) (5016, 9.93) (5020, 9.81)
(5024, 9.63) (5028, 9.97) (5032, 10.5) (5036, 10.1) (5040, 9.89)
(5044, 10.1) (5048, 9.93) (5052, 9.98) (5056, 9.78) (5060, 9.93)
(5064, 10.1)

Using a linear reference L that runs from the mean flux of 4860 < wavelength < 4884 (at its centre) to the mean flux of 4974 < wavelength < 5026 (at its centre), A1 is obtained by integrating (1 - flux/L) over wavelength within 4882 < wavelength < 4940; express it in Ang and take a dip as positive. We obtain -4.8 Ang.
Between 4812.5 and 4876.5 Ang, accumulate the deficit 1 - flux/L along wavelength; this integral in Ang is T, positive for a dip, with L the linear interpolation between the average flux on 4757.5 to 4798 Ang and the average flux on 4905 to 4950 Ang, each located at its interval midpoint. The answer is 2.64 Ang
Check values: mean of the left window 10.4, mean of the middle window 9.81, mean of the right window 9.97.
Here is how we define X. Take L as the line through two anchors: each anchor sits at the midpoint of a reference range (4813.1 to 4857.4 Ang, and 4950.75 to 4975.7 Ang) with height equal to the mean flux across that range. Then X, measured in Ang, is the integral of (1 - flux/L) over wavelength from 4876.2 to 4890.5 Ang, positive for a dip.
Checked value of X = 0.5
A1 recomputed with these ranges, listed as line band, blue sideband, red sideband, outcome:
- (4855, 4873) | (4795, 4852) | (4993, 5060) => 2.7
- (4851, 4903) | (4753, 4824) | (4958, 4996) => 3.6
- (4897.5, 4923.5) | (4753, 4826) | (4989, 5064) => 0.1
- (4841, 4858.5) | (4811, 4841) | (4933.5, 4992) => 0.5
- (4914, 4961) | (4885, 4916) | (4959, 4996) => 0.5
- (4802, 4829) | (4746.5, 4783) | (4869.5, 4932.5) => -0.2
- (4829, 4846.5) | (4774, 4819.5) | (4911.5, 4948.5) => -0.2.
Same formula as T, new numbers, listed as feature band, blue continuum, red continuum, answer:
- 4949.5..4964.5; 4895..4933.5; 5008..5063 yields -0.10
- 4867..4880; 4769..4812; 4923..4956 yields 1.23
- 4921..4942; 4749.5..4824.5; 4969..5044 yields 0.62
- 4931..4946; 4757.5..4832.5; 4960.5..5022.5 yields 0.09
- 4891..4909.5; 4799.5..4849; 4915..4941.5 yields -0.27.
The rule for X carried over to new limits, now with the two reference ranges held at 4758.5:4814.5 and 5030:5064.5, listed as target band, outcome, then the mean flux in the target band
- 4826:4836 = -0.18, 10.5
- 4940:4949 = 0.15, 10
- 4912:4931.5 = 0.61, 9.88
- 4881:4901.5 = 0.45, 10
